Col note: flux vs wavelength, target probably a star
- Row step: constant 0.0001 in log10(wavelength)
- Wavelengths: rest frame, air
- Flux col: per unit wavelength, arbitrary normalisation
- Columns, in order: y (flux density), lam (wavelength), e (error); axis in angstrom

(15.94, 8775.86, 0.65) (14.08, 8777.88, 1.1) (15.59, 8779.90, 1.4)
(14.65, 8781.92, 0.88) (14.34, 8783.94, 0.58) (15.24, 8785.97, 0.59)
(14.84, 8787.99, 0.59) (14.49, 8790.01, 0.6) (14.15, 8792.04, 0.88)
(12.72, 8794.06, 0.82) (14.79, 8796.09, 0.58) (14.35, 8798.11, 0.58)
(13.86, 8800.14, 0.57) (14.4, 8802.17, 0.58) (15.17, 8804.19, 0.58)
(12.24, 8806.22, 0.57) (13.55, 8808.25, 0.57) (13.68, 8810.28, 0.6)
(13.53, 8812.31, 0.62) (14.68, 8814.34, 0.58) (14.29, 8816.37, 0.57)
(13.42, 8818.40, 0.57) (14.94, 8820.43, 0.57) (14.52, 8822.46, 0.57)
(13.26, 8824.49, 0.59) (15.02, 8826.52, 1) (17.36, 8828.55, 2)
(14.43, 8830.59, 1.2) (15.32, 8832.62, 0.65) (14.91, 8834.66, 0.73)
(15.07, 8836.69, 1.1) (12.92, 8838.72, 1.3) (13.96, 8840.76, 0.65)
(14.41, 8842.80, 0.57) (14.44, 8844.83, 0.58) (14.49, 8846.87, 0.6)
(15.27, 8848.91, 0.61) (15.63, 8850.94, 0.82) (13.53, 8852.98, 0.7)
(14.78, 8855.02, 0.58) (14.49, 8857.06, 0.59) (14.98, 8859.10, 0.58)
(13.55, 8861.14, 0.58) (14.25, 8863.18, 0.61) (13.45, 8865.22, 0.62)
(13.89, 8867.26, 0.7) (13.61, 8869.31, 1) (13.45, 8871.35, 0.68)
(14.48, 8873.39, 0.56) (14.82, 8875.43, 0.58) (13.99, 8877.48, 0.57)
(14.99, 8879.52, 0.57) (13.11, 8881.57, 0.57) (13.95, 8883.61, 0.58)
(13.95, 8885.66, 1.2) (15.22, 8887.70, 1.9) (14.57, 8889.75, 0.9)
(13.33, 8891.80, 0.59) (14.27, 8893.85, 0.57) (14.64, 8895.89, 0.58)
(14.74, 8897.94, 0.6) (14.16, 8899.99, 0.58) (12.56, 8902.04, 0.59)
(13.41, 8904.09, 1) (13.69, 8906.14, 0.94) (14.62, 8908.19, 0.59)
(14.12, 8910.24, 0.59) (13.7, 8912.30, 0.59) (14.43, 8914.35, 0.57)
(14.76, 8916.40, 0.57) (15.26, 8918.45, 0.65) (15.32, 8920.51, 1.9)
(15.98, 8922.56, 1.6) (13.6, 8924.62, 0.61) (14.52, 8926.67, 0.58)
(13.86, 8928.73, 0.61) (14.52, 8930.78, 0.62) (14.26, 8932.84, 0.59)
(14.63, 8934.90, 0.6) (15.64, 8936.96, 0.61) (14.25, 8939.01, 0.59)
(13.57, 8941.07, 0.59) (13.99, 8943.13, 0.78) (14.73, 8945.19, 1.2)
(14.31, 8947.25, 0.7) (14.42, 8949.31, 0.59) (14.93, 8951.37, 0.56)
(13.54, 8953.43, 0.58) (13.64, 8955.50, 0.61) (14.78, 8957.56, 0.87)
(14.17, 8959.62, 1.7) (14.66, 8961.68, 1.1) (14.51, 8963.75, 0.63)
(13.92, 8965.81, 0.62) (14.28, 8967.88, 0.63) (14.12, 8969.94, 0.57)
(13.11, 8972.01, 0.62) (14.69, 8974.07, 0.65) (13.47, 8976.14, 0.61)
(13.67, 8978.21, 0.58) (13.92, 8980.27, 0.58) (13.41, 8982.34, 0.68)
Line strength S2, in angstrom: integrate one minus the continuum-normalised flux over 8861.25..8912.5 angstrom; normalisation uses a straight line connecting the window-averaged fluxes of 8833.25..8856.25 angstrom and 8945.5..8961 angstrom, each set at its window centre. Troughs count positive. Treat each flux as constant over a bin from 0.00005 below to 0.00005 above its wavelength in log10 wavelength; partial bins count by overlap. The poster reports 1.37 angstrom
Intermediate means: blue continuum 14.5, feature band 14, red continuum 14.3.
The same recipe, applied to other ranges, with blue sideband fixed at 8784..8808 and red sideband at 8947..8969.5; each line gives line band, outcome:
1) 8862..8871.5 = 0.3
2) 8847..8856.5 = -0.4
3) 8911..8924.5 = -0.5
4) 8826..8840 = -0.8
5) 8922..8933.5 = -0.1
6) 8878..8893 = 0.1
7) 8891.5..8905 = 0.3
